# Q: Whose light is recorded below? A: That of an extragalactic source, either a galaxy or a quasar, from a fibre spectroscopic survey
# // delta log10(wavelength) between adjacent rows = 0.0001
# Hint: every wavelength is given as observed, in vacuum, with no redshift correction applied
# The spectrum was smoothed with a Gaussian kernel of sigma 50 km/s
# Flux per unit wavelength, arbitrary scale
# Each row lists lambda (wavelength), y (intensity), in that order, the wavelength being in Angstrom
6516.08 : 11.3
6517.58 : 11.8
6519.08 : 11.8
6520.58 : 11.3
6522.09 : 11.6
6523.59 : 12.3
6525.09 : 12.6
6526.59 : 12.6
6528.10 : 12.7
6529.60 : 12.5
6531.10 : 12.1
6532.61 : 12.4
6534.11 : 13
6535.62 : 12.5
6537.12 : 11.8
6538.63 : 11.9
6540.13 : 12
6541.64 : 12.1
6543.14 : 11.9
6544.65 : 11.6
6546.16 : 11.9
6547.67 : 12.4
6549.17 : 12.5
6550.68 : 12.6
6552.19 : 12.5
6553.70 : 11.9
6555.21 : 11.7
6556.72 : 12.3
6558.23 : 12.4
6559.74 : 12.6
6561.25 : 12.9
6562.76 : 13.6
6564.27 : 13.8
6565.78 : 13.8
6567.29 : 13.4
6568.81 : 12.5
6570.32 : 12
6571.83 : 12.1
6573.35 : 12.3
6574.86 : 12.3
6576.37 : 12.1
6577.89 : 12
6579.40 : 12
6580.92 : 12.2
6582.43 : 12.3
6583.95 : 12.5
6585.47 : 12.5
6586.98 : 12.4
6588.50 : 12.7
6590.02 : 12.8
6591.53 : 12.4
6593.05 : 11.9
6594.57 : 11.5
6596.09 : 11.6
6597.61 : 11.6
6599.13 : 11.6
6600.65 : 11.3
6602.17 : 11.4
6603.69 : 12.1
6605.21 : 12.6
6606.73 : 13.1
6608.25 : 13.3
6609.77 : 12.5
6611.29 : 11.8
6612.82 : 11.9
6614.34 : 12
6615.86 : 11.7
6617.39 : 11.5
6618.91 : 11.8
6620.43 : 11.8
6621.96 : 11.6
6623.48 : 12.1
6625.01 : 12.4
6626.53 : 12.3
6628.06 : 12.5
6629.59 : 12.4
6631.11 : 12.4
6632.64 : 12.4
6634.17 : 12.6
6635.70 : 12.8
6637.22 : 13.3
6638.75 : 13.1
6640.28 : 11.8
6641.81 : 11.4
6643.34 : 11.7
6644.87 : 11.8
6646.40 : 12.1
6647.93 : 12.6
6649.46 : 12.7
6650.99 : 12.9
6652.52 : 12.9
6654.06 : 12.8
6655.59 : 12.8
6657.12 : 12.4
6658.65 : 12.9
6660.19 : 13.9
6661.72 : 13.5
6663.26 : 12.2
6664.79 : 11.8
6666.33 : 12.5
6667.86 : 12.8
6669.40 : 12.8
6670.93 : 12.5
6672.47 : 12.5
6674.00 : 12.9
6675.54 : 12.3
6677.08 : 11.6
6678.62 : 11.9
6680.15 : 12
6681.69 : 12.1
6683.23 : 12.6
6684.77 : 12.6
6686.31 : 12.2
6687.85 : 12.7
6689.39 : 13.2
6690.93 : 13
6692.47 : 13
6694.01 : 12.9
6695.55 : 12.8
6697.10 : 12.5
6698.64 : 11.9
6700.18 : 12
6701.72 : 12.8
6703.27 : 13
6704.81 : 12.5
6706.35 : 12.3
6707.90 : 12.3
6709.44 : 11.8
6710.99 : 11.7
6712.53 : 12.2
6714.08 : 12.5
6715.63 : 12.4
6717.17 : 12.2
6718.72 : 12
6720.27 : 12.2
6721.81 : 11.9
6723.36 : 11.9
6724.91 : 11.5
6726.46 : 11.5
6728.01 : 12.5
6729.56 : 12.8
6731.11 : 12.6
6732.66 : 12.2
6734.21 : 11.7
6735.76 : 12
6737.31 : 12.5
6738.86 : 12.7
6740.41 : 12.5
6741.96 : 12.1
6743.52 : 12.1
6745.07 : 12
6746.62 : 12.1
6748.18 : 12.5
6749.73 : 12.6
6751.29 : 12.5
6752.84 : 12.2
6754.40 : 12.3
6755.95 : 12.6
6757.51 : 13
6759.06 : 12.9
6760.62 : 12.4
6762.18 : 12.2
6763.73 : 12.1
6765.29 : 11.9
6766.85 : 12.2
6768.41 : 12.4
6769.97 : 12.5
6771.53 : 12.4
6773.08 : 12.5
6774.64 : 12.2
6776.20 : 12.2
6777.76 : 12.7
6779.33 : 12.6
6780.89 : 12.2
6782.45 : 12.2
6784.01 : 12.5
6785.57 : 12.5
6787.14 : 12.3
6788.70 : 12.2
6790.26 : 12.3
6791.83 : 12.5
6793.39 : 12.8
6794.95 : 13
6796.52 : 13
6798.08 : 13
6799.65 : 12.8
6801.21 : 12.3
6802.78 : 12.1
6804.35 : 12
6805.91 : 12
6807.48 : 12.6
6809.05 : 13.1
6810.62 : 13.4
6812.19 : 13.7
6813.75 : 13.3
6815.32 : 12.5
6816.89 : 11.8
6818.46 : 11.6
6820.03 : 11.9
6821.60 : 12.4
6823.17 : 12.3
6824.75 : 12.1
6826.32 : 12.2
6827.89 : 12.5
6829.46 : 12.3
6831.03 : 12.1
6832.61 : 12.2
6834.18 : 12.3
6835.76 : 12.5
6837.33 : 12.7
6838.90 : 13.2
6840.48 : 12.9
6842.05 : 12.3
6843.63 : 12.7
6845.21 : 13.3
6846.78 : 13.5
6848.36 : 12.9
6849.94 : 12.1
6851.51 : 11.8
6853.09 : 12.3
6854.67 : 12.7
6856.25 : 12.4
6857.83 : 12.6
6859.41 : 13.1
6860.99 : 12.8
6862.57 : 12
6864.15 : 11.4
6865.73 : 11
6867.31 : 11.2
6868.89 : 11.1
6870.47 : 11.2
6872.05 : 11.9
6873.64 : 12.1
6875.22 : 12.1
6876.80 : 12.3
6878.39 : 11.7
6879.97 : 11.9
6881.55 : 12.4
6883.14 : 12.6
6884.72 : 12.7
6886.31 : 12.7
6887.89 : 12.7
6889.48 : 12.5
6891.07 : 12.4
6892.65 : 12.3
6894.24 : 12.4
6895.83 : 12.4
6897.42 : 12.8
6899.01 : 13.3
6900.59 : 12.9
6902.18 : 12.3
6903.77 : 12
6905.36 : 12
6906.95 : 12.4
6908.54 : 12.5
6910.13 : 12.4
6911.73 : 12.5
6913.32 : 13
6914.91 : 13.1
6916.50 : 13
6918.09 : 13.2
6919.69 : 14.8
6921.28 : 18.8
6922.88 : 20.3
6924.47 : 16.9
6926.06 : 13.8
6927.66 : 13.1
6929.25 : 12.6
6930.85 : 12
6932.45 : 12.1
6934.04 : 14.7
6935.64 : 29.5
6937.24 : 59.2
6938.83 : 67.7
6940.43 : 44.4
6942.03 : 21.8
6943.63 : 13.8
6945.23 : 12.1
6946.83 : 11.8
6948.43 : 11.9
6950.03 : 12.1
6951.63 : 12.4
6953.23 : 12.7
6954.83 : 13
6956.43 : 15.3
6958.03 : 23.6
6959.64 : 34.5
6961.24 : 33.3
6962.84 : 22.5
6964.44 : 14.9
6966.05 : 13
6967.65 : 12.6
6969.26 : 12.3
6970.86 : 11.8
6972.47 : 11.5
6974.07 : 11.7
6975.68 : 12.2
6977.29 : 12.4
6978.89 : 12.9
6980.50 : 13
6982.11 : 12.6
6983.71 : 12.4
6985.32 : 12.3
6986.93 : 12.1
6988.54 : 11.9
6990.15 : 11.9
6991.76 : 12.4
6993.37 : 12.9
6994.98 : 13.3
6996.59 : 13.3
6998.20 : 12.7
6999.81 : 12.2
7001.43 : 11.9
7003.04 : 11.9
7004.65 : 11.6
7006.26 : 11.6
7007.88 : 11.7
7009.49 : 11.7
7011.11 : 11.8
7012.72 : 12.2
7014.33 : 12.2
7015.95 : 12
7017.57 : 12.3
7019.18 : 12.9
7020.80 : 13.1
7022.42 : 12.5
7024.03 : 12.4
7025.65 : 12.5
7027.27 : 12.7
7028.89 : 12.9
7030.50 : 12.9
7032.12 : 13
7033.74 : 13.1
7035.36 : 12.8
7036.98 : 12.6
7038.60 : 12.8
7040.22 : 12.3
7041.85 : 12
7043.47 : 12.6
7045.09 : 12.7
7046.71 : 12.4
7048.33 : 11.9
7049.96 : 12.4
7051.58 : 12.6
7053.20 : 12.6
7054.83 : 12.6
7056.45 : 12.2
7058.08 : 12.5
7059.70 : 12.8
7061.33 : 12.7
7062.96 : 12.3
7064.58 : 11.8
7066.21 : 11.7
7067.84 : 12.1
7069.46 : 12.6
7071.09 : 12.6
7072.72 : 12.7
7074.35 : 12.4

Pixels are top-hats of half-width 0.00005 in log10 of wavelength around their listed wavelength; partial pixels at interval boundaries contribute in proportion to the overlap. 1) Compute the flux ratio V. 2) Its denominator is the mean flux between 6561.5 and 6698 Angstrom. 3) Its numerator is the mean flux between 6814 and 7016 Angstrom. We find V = 1.16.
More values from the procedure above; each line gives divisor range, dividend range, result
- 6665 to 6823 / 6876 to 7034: 1.21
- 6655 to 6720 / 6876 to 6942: 1.35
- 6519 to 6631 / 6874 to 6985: 1.32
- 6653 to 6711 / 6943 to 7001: 1.14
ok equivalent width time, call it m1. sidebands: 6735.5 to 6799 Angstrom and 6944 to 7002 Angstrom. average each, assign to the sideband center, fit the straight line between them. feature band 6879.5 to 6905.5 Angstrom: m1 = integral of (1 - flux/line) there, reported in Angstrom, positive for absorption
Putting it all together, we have 2.1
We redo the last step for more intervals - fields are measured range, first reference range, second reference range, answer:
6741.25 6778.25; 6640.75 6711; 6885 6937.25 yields 2.4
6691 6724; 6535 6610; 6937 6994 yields 4.4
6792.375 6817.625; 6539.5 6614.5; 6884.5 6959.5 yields 4.4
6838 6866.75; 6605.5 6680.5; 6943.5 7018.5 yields 1.7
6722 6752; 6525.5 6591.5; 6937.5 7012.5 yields 3.9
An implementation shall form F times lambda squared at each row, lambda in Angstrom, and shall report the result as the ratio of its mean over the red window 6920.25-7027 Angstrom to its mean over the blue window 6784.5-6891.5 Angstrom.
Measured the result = 1.4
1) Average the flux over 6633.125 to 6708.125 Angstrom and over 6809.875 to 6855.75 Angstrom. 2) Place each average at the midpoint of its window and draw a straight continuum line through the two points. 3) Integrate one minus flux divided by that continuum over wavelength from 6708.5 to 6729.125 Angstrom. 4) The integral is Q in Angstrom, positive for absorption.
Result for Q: 0.82 Angstrom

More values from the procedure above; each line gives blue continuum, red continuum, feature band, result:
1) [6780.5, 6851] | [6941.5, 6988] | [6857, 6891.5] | 3.62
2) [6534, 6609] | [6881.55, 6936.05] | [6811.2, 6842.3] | 2.06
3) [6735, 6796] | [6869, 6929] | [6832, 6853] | 0.22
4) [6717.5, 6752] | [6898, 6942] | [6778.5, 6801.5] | 2.74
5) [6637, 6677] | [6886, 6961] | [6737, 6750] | 1.65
